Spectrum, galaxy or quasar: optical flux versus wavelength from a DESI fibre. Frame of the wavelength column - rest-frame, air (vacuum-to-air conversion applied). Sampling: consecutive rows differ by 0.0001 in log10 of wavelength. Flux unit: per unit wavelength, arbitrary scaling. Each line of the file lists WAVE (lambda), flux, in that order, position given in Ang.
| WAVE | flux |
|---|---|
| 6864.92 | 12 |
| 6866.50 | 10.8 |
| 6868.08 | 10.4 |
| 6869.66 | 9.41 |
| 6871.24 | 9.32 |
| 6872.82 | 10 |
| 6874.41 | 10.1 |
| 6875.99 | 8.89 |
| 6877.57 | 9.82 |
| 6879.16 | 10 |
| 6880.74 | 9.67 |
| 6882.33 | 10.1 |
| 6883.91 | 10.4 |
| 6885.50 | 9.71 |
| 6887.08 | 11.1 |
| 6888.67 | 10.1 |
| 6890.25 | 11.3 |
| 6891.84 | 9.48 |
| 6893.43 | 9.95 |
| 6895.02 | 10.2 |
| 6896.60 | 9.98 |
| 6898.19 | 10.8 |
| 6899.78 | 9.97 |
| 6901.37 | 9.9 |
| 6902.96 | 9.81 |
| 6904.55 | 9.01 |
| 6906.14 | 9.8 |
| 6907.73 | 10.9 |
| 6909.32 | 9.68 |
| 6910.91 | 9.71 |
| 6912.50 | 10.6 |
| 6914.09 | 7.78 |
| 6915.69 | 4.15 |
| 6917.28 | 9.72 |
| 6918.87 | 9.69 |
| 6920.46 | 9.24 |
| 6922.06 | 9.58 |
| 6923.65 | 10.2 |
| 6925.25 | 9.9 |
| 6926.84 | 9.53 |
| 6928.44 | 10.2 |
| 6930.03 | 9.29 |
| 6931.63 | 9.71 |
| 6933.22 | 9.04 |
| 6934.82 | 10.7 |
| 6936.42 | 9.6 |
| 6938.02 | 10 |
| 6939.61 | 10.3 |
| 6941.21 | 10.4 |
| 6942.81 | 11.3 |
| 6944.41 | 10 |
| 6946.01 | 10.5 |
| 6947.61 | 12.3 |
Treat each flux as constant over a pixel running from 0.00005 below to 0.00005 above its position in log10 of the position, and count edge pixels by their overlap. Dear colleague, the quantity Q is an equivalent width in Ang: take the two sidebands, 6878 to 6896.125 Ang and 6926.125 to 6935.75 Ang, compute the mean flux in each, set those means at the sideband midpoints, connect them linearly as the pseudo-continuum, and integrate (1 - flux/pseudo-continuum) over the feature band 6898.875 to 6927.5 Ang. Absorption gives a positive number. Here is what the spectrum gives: 1.5 Ang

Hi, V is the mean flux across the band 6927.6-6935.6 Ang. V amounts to 9.78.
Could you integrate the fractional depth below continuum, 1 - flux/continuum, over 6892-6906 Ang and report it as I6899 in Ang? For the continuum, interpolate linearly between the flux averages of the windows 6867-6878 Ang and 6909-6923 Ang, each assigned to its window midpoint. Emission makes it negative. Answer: -1.1 Ang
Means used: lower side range 9.74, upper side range 8.89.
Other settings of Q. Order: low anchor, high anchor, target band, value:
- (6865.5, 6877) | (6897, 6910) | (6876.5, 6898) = -0.4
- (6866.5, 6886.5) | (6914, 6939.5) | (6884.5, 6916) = -0.5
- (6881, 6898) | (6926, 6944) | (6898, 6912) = 0.3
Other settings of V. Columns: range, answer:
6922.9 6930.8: 9.82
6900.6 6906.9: 9.63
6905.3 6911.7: 10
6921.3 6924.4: 9.9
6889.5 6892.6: 10.4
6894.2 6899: 10.3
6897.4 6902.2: 10.2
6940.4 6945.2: 10.6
